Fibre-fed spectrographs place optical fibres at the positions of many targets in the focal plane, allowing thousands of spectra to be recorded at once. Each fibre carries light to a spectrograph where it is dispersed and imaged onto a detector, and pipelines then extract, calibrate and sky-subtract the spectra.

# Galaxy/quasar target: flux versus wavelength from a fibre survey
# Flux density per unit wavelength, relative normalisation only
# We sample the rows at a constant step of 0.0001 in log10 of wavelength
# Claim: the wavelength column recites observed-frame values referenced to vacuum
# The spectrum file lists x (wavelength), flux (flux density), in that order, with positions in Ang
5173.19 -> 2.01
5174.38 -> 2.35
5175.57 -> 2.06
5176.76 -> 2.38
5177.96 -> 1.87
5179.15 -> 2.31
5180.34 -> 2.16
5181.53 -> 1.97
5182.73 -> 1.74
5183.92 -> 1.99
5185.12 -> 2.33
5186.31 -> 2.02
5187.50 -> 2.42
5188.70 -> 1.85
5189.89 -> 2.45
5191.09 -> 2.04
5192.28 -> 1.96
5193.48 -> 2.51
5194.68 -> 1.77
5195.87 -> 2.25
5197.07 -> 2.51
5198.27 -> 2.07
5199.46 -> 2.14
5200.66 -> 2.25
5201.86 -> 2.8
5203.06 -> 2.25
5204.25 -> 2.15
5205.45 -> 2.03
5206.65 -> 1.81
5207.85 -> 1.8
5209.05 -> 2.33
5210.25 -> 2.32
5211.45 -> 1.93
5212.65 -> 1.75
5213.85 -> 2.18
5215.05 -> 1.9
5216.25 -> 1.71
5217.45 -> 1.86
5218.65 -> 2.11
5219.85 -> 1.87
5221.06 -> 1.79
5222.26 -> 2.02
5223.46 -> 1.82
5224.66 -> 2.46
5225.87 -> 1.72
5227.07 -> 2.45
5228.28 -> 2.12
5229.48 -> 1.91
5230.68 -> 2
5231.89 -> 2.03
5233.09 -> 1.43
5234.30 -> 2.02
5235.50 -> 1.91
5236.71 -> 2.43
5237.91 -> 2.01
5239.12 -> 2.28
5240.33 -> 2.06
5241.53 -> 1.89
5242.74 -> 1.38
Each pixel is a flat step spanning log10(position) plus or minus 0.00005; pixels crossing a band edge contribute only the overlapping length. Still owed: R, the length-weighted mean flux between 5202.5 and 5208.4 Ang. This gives 2.01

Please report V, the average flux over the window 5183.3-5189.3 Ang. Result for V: 2.12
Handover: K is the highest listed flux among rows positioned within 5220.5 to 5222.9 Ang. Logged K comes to 2.02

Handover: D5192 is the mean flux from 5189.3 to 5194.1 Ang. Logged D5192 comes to 2.23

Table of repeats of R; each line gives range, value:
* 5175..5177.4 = 2.21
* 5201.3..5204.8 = 2.4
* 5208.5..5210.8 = 2.32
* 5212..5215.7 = 1.94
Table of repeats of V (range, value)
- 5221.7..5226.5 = 2.01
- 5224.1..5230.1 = 2.13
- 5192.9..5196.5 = 2.18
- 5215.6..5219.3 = 1.9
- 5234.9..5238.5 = 2.12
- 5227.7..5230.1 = 2.02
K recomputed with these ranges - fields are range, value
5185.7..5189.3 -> 2.42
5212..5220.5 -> 2.18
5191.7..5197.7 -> 2.51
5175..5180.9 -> 2.38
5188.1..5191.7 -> 2.45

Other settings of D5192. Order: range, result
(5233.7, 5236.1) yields 1.97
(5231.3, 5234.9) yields 1.83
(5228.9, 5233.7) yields 1.84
